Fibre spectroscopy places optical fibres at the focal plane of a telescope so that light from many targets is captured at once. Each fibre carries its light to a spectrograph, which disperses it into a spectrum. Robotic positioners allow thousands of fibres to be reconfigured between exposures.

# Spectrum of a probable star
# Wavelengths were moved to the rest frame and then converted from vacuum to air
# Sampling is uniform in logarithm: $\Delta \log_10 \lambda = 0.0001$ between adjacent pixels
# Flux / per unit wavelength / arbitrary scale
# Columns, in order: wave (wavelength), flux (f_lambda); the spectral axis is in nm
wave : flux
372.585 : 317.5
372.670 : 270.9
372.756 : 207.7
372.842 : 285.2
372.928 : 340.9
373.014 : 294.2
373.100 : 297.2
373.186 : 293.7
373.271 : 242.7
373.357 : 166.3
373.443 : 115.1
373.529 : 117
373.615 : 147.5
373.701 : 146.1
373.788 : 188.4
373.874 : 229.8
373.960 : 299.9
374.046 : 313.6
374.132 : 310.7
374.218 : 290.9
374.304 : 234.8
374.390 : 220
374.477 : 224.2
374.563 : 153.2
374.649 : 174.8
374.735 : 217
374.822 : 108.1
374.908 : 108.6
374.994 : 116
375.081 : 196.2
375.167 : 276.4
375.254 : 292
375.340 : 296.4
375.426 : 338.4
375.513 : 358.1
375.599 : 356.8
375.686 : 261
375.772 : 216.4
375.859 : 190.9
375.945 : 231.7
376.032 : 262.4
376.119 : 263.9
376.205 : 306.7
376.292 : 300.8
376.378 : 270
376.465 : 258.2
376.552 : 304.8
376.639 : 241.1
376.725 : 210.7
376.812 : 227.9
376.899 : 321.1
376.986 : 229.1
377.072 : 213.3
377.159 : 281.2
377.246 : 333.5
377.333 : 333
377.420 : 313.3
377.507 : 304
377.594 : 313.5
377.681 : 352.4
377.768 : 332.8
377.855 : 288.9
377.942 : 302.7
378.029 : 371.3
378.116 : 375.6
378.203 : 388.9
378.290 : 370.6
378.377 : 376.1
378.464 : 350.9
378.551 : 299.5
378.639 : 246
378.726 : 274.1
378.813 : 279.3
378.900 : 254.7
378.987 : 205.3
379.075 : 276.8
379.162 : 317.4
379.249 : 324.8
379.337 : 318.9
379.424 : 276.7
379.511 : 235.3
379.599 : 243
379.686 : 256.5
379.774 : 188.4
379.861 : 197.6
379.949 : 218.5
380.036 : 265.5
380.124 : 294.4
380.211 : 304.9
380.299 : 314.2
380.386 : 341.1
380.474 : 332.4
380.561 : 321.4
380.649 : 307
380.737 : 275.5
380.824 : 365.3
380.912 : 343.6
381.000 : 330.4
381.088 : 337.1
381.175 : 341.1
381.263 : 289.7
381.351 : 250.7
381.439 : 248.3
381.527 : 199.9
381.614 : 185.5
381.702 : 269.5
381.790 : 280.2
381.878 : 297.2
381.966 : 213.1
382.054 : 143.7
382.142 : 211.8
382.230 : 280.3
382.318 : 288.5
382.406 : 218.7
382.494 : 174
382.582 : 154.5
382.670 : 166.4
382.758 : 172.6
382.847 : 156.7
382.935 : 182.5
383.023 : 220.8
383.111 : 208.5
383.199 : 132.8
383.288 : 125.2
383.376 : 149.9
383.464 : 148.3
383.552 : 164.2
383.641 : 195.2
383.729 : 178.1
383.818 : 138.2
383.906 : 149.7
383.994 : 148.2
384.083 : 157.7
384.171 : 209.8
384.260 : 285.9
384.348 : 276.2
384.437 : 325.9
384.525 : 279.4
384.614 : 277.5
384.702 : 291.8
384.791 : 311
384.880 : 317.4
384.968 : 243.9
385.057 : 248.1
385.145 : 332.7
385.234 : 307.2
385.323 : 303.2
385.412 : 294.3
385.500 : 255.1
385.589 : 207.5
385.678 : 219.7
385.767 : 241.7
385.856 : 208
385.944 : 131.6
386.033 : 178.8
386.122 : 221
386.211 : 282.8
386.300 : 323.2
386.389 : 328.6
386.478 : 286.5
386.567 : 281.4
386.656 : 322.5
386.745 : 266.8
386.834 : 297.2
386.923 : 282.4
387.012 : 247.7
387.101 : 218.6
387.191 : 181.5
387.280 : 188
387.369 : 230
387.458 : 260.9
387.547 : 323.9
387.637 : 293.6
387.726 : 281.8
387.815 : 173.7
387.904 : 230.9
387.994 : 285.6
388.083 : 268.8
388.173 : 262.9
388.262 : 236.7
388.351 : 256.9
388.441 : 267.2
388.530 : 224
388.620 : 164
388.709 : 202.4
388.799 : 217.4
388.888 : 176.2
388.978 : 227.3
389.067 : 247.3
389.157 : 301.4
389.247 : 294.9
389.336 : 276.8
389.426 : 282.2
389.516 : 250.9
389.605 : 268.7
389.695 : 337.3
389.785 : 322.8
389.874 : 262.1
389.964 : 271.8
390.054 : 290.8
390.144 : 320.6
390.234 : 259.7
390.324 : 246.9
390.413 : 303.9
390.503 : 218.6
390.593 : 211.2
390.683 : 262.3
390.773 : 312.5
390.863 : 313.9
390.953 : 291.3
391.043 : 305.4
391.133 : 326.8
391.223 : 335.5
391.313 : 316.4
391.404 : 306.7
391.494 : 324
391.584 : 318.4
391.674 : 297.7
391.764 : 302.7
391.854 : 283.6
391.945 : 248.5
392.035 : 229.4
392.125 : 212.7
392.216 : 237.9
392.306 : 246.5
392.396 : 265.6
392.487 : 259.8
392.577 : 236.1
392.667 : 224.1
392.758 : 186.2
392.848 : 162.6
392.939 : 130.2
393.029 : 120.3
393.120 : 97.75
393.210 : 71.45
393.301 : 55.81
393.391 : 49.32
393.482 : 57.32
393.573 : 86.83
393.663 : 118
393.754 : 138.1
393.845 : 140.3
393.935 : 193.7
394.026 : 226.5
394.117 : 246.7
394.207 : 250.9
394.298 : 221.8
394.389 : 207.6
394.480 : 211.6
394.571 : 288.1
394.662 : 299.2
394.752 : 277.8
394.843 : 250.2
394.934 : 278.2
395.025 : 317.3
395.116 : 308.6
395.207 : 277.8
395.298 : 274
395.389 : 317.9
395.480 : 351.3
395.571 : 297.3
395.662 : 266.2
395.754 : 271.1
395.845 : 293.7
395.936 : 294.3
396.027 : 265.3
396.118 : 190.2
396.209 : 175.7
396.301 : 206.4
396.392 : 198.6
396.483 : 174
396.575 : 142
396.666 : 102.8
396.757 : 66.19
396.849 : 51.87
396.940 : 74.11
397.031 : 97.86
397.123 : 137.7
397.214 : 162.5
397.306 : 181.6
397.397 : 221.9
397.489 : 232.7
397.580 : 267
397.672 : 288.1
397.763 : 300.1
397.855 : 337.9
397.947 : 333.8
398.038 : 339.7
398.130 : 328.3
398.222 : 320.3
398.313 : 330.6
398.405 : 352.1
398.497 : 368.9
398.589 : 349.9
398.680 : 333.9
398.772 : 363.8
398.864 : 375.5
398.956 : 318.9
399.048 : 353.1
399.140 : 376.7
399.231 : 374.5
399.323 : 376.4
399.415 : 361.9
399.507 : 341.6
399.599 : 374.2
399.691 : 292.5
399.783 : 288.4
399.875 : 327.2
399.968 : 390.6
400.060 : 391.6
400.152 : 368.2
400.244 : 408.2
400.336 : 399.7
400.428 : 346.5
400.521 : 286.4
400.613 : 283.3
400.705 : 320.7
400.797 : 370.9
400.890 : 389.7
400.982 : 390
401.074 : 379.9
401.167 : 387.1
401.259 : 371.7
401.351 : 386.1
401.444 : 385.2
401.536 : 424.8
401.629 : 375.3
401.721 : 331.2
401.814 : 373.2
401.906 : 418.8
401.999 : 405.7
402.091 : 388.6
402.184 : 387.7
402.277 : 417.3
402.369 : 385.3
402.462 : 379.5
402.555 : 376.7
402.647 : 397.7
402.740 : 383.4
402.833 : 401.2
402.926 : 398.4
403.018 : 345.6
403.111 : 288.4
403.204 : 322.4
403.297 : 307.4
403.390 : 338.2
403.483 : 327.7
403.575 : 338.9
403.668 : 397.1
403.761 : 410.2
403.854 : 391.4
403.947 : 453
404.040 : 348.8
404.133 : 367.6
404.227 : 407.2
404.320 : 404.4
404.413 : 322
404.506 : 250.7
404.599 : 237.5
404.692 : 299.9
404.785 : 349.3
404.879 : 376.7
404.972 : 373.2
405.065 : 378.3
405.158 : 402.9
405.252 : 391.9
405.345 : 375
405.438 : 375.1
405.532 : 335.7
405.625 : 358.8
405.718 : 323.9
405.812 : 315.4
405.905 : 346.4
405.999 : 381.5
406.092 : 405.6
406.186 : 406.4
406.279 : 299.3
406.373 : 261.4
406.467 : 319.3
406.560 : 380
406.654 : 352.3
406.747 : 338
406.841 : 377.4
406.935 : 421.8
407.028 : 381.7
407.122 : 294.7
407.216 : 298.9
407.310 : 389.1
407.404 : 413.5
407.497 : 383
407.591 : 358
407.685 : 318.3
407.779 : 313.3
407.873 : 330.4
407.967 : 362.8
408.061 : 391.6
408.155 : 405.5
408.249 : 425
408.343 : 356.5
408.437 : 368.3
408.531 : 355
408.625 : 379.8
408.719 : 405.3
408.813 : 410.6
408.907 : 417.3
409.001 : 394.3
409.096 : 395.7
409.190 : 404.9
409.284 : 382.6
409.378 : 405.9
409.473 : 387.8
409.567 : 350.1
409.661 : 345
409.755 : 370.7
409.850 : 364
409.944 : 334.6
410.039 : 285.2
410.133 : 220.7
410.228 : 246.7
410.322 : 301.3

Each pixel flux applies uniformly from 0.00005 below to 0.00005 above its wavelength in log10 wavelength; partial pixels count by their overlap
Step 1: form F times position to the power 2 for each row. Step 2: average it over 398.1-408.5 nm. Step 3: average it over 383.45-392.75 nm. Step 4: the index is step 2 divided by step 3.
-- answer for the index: 1.51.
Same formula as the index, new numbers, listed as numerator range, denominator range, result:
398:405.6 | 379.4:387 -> 1.61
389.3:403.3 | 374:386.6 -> 1.19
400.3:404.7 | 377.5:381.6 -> 1.38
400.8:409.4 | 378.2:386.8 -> 1.63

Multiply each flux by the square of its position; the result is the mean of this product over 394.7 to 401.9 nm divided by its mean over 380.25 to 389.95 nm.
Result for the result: 1.29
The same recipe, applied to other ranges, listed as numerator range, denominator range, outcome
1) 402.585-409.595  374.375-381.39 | 1.50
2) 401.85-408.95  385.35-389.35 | 1.61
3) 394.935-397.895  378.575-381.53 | 0.86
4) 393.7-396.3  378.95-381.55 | 0.96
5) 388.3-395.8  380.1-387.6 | 1.03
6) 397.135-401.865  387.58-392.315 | 1.32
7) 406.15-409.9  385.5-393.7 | 1.67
